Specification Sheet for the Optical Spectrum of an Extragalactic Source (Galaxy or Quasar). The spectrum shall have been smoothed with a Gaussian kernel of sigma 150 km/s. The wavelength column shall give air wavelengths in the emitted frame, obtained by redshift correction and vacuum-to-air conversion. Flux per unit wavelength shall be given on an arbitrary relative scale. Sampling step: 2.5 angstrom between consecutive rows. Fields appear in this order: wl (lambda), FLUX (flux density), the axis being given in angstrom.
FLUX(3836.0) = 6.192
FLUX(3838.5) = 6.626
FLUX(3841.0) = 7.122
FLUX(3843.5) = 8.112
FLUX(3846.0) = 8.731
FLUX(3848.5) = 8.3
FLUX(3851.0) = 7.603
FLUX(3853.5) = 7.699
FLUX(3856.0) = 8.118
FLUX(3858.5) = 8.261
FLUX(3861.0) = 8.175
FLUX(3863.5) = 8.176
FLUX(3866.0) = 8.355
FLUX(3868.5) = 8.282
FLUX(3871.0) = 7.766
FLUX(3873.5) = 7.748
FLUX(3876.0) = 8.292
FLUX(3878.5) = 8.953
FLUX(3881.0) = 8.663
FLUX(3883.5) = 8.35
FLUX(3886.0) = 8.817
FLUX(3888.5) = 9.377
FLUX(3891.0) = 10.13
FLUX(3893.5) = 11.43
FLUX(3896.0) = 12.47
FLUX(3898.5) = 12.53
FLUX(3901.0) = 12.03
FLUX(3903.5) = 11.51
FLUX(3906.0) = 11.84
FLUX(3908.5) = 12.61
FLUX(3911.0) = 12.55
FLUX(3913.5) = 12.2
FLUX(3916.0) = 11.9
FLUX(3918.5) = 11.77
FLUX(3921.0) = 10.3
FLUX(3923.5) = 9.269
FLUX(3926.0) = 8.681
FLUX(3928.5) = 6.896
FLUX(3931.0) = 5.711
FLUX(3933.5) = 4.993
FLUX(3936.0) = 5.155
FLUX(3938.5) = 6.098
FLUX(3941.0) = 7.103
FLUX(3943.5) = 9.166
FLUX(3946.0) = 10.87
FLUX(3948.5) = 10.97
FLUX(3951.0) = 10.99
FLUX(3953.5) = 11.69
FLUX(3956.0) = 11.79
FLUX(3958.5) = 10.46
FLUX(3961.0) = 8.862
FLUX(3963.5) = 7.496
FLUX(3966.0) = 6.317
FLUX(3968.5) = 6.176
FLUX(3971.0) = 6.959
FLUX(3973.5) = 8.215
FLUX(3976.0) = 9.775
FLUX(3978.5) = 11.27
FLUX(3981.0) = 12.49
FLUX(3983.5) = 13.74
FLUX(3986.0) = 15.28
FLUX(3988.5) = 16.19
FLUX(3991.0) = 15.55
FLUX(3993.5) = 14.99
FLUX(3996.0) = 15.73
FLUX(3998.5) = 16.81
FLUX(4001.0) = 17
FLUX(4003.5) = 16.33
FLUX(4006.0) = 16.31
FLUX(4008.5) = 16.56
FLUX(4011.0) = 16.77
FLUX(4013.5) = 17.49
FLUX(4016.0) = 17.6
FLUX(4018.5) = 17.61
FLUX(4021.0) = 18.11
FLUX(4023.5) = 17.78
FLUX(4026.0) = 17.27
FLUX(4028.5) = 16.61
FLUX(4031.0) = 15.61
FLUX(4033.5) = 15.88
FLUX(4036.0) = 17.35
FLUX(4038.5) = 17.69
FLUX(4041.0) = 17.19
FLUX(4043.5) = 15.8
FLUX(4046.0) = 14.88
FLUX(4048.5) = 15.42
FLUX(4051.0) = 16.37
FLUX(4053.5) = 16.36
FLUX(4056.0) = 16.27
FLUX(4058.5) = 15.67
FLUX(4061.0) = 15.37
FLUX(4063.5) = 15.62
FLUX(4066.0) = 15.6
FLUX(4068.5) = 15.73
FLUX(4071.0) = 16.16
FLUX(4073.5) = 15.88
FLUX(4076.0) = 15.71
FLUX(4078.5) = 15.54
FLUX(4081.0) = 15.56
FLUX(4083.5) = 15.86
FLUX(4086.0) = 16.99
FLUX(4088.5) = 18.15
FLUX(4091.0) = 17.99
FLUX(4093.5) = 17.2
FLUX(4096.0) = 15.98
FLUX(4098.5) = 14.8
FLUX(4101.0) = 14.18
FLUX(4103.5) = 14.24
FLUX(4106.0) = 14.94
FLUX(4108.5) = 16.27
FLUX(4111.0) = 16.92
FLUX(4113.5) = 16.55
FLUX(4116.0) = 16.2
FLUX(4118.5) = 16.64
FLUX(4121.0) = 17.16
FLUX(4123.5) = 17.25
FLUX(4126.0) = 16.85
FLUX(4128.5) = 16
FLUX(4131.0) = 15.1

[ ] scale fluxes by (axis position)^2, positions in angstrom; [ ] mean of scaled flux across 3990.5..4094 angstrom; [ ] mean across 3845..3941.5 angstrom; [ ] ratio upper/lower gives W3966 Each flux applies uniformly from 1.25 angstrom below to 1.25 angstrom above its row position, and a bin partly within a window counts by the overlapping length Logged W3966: 1.9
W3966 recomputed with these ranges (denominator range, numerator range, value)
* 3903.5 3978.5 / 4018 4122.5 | 1.87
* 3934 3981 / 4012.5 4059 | 1.95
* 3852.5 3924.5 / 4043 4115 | 1.76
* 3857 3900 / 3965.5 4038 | 1.71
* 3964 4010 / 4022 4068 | 1.28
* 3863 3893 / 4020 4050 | 2.08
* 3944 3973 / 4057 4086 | 1.80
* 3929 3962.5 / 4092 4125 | 2.00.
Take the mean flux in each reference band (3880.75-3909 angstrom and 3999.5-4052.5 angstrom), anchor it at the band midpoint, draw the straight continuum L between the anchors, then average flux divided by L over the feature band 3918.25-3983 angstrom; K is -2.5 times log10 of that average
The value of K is 0.45 mag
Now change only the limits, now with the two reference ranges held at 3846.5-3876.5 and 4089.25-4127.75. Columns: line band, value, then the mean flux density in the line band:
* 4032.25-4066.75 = -0.13 mag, 16.1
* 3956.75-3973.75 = 0.41 mag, 7.88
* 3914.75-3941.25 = 0.26 mag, 8.02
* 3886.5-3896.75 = -0.17 mag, 10.6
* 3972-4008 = -0.15 mag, 14.3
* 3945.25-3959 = -0.01 mag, 11.2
